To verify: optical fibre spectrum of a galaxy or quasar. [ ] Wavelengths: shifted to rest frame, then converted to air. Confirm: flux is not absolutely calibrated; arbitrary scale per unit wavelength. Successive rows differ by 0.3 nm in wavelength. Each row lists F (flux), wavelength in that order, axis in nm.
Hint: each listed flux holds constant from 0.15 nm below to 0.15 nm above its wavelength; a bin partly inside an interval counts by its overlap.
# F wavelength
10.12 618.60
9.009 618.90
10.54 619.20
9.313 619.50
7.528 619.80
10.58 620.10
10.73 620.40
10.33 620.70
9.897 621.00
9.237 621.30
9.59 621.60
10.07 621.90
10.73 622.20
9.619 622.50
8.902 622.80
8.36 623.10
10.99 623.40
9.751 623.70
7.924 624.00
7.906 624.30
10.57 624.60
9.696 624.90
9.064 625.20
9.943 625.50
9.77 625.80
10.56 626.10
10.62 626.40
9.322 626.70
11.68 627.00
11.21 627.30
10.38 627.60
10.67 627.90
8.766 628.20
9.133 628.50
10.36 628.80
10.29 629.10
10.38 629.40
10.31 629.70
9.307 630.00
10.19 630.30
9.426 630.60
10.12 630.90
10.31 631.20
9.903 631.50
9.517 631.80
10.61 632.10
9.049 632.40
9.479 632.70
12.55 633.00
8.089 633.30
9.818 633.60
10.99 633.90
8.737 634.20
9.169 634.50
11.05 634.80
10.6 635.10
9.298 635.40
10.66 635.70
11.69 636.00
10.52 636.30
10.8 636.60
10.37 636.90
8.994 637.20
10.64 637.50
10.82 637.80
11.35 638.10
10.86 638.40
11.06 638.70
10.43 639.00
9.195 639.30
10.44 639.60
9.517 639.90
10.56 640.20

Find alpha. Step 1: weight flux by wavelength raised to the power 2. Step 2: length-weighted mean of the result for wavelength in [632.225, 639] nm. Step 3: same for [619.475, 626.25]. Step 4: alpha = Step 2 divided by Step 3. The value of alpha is 1.1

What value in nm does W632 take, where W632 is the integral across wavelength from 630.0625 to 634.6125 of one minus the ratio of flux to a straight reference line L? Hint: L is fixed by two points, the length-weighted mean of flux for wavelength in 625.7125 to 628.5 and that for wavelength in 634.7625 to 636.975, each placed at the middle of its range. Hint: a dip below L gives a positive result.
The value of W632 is 0.27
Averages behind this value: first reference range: 10.3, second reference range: 10.6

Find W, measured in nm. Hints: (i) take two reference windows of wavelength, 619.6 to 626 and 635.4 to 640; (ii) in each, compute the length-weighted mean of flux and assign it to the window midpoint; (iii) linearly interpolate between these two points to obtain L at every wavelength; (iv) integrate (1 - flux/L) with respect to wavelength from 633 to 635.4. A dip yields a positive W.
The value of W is 0.08 nm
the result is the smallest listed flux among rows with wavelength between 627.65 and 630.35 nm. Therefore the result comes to 8.766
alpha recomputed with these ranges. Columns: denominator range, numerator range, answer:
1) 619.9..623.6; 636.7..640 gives 1.10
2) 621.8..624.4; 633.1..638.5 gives 1.14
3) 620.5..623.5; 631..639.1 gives 1.10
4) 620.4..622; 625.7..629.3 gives 1.06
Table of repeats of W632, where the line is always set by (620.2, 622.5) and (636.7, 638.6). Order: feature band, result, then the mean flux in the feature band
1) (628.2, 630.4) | 0.08 nm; 9.91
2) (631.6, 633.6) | 0.10 nm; 9.88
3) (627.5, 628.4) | 0.03 nm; 9.87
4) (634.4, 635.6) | 0.04 nm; 10.1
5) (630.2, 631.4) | 0.04 nm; 10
